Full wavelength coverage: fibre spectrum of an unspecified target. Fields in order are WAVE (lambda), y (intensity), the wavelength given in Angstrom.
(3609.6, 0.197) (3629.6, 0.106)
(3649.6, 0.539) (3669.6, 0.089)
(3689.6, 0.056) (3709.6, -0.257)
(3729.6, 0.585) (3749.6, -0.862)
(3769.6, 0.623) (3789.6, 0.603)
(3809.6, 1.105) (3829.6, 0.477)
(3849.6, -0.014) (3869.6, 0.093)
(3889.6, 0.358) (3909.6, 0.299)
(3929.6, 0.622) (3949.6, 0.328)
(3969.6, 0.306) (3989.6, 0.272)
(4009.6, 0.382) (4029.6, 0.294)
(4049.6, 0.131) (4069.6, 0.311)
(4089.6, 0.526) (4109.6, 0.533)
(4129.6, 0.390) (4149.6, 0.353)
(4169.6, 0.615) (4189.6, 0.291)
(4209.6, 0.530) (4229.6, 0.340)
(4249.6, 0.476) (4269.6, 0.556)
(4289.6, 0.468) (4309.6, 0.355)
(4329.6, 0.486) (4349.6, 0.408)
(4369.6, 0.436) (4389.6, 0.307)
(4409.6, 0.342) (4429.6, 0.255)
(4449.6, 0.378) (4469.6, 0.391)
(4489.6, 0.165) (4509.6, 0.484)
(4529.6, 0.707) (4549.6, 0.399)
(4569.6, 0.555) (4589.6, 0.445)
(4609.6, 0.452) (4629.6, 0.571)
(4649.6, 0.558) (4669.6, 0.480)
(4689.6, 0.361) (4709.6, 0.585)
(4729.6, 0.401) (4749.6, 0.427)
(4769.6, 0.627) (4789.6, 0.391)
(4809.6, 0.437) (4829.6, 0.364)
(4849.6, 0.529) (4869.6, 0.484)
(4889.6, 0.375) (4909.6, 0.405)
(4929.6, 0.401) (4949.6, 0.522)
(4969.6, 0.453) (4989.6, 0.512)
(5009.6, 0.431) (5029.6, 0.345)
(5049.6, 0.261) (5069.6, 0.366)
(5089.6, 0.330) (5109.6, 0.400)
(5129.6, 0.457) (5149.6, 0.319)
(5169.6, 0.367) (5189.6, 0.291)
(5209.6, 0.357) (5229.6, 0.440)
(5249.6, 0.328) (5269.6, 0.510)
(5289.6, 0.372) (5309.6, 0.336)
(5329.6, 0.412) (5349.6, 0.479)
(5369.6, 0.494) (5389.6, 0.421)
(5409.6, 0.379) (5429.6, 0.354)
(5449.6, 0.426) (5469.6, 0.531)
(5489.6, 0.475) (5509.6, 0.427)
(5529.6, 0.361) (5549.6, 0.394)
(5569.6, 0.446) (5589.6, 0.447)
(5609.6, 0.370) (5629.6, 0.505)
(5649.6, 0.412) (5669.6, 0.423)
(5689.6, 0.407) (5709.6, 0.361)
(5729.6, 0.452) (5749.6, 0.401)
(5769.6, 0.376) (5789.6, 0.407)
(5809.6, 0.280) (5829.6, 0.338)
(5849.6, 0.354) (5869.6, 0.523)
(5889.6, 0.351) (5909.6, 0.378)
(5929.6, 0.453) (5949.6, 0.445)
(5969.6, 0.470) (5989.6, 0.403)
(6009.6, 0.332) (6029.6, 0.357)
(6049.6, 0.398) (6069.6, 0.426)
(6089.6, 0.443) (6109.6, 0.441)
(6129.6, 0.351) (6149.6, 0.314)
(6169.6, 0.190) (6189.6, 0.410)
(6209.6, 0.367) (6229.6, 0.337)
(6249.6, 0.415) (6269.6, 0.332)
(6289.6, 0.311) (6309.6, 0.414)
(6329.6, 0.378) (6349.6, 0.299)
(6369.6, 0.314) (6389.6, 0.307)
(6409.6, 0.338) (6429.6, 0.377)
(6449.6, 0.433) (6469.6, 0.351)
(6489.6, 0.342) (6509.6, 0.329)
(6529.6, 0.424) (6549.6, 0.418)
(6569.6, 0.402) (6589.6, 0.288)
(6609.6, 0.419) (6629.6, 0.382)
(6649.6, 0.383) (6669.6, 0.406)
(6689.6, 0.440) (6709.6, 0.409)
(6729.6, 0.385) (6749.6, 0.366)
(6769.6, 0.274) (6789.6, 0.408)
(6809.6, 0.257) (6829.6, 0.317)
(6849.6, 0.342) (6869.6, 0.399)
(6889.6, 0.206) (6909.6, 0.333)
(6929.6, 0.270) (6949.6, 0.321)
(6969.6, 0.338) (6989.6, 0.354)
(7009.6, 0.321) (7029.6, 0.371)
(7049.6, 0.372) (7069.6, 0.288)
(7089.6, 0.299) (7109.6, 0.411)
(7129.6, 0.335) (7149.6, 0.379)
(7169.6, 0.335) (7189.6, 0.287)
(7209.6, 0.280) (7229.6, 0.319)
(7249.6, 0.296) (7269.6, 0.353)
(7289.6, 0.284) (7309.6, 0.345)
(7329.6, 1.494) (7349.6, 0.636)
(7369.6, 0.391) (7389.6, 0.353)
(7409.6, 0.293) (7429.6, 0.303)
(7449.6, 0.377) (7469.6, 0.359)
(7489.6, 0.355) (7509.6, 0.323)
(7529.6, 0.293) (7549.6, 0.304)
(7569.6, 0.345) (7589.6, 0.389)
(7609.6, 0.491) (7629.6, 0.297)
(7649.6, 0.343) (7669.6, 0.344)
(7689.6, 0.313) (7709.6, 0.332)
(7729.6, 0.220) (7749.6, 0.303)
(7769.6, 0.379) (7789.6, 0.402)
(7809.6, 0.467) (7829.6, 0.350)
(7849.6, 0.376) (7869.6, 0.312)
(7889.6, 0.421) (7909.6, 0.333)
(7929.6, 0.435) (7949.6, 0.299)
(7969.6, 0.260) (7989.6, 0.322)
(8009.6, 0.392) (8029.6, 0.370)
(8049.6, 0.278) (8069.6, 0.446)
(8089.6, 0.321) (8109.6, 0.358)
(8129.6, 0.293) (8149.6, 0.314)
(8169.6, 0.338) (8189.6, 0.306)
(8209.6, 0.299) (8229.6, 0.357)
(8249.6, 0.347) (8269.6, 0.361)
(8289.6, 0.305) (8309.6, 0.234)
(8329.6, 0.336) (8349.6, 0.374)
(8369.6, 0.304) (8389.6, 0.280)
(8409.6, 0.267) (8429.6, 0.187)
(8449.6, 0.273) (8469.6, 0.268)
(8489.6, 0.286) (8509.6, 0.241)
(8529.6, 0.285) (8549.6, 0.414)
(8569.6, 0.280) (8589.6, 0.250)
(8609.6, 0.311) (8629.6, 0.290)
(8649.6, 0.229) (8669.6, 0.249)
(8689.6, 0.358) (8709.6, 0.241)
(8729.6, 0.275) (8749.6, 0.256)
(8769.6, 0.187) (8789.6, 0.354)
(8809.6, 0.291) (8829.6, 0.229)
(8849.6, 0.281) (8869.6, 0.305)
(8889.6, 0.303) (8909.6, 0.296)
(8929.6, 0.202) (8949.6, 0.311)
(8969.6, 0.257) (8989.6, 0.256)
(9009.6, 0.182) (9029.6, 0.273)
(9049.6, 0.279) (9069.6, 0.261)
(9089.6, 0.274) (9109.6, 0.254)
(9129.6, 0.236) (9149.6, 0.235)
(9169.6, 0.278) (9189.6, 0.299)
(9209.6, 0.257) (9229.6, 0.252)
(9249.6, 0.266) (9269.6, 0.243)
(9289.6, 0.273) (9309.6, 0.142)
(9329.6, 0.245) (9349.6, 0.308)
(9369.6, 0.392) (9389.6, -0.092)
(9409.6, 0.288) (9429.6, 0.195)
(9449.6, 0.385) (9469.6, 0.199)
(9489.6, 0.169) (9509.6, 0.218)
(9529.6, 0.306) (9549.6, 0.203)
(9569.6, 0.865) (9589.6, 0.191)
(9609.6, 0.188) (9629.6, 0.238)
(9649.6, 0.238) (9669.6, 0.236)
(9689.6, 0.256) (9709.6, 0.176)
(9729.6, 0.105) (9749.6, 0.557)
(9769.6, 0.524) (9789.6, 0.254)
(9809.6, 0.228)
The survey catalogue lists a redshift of 0.968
